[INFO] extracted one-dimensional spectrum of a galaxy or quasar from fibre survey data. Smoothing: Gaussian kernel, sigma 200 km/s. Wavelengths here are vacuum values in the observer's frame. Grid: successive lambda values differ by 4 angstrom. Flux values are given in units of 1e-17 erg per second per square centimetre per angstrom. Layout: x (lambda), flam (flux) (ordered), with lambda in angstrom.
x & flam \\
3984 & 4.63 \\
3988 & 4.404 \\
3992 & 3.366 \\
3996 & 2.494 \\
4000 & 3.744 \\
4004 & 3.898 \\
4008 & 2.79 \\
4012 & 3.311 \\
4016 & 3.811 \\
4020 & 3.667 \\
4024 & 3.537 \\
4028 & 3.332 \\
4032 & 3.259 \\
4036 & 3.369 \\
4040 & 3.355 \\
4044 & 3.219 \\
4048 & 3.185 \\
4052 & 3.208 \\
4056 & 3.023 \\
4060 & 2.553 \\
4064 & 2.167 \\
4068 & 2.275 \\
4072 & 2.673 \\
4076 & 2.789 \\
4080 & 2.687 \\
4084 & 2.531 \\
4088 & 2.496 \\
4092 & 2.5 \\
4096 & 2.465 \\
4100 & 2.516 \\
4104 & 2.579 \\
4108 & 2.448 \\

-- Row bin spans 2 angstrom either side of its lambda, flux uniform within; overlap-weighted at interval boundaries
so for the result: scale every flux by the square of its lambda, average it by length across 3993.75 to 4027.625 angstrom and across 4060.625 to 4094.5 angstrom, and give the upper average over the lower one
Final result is 0.76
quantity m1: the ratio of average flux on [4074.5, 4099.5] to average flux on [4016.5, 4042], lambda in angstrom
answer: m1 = 0.7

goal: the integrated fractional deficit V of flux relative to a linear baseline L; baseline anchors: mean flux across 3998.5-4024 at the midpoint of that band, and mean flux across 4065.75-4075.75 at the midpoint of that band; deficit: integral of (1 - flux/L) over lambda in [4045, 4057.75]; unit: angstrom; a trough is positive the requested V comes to -1.32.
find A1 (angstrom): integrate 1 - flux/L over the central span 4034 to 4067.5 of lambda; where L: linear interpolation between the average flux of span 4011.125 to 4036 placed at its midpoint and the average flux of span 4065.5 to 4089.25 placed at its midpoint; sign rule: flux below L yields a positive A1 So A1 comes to 0.6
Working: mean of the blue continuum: 3.48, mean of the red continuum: 2.57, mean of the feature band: 2.98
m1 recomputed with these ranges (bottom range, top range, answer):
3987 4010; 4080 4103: 0.74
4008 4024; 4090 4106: 0.72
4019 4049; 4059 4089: 0.75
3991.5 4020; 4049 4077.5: 0.80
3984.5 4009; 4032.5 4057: 0.91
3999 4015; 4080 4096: 0.73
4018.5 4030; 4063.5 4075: 0.69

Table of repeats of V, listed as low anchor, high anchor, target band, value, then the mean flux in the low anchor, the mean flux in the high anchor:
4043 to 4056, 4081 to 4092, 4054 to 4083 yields 2.5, 3.18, 2.53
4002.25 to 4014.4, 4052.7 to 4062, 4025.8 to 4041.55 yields -1.3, 3.34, 2.85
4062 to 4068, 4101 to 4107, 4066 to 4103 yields -2.8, 2.2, 2.55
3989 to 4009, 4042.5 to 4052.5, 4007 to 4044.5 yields -1.4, 3.34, 3.2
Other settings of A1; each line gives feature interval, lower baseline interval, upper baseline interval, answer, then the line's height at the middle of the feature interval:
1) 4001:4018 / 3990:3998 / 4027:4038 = -2.1 angstrom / 3.09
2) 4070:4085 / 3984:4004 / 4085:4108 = 0.2 angstrom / 2.72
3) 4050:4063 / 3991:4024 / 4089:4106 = 0.2 angstrom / 2.92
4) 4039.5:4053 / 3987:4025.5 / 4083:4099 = -1.0 angstrom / 3.02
